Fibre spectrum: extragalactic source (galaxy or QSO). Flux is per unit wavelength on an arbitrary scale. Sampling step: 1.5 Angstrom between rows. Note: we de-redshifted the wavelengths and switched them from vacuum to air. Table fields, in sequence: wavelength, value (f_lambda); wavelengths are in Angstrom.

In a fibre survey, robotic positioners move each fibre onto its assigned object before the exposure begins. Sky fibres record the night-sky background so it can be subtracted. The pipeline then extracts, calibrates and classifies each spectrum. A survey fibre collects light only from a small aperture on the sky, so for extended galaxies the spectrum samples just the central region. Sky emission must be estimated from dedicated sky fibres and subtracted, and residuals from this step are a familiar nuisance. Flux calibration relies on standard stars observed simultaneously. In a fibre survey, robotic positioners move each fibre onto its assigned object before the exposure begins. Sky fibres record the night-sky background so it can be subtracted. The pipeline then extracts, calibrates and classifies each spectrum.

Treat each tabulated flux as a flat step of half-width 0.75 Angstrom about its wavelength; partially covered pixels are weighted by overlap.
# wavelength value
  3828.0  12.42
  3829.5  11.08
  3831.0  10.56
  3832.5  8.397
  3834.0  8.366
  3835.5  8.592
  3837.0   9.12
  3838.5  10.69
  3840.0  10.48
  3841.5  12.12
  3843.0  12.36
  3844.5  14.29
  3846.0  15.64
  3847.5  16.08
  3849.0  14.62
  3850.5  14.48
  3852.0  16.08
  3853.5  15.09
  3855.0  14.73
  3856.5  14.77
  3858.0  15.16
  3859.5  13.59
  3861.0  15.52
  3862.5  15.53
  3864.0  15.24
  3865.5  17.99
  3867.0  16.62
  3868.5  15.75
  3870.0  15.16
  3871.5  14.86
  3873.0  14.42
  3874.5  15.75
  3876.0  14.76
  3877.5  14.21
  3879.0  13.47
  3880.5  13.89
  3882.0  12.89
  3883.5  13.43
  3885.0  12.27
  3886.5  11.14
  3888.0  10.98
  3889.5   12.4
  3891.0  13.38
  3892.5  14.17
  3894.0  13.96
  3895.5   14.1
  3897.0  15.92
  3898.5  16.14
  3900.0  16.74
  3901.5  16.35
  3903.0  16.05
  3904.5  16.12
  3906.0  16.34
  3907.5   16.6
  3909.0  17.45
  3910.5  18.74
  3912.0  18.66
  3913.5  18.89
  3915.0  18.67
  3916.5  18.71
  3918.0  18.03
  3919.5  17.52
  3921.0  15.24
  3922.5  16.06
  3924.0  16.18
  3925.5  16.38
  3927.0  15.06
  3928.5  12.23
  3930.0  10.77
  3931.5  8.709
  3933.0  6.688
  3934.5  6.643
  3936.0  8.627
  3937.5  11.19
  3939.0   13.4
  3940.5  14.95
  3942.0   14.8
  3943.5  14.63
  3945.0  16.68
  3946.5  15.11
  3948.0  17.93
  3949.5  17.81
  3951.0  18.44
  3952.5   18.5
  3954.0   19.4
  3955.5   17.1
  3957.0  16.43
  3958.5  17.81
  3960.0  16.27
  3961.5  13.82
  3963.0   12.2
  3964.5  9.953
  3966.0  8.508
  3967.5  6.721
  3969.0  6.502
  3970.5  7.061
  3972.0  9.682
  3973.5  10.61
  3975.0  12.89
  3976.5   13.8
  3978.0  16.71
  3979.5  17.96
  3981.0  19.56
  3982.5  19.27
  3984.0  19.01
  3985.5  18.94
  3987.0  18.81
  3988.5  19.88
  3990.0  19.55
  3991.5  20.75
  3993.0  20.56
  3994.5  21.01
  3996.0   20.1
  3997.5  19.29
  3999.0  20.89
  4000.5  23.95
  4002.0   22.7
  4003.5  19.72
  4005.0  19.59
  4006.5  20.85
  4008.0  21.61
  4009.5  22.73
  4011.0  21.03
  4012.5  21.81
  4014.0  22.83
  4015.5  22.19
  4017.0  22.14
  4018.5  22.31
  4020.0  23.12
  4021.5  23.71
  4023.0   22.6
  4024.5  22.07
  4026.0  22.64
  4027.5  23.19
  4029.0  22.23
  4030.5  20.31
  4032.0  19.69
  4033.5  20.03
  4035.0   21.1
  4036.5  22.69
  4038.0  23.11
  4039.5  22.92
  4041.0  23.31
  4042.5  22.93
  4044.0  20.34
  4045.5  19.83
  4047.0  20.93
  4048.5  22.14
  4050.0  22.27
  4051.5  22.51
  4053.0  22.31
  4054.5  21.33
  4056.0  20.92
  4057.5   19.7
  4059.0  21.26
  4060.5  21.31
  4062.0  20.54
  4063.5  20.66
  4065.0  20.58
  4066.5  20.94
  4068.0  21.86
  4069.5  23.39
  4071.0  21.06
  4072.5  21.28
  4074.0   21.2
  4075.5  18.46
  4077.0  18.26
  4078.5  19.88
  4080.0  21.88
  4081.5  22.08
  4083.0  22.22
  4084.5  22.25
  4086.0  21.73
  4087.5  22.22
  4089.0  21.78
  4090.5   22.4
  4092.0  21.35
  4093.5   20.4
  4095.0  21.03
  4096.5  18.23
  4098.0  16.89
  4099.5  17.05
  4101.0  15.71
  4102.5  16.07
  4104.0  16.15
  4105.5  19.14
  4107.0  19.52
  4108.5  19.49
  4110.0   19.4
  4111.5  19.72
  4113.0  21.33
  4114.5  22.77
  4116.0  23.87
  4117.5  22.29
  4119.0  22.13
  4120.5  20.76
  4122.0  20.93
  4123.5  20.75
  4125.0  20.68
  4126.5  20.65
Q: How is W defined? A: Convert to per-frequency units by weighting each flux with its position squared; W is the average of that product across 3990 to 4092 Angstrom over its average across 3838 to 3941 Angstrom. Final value 1.6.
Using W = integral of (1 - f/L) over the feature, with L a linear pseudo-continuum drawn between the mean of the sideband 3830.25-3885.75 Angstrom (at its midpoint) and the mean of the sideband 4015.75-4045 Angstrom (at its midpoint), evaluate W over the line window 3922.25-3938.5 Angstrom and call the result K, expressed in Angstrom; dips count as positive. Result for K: 5.3 Angstrom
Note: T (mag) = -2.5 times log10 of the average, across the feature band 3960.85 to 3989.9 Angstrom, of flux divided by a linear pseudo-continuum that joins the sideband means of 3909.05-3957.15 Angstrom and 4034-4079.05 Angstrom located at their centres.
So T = 0.25 mag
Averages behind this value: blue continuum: 15.3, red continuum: 21.3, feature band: 13.9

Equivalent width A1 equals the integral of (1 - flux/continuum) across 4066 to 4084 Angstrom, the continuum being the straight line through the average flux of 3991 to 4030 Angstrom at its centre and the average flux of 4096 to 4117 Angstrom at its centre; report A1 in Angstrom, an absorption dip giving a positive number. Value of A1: -1.0 Angstrom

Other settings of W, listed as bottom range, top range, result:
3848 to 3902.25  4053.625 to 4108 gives 1.54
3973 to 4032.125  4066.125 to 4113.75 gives 1.03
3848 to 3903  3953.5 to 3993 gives 1.08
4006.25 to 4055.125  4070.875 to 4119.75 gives 0.95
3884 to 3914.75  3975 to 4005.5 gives 1.32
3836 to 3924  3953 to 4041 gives 1.33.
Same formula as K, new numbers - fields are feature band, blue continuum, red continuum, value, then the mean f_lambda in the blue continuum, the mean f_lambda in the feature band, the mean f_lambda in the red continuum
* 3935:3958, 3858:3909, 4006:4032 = 3.34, 14.8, 15.6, 22.1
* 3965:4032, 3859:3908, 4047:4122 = -2.41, 14.7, 18.9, 20.7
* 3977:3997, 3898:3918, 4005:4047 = 1.08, 17.4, 19.3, 21.9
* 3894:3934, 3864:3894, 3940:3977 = -4.56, 14.1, 15.6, 13.9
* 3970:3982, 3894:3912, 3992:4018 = 3.73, 16.4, 13.8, 21.4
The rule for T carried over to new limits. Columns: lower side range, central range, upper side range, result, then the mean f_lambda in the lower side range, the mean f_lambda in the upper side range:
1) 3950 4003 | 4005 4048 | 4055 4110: -0.20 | 16.4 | 20.2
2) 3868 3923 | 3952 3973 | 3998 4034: 0.42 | 15.4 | 21.8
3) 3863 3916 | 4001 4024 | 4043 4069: -0.12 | 15.3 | 21.2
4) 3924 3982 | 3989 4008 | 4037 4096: -0.24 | 13.5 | 21.4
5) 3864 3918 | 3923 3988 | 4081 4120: 0.20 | 15.4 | 20.3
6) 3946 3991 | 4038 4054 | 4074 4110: -0.21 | 15.2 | 19.8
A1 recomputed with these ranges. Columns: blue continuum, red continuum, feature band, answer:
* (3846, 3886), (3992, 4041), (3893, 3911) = 0.4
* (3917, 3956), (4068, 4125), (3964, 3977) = 5.2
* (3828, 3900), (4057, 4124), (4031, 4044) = -2.0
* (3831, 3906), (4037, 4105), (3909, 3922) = -2.1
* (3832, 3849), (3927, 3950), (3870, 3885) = -2.6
